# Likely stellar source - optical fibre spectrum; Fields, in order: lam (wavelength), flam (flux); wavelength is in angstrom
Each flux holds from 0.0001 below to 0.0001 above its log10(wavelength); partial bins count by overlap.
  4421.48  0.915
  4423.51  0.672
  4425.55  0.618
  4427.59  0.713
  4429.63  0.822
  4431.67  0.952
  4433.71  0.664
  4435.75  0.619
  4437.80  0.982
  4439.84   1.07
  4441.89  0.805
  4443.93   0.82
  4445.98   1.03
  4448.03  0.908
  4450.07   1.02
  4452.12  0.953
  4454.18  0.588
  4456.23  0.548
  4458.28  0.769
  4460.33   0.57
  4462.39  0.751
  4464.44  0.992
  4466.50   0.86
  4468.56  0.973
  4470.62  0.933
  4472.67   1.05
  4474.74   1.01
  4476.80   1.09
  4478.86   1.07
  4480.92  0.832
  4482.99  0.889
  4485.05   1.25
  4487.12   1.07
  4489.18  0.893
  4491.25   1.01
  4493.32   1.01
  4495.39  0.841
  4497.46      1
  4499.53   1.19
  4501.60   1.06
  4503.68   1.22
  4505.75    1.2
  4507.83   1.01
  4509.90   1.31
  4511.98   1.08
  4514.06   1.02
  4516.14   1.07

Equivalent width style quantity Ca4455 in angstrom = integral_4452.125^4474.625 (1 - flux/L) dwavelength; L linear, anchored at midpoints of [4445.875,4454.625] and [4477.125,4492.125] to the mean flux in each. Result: 3.05 angstrom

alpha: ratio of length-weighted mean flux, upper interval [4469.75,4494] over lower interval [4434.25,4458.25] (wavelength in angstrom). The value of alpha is 1.2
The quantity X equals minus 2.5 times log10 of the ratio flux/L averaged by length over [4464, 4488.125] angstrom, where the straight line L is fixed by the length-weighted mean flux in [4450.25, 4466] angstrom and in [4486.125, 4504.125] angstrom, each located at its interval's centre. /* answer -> -0.13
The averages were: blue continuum 0.758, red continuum 1.03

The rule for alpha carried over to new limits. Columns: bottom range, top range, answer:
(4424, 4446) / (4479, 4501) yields 1.23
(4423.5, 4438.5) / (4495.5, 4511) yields 1.49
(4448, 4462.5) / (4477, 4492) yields 1.34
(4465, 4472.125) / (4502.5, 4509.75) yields 1.24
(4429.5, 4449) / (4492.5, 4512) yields 1.26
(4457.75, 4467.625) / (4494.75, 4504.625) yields 1.35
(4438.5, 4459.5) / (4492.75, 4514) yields 1.28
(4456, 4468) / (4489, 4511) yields 1.39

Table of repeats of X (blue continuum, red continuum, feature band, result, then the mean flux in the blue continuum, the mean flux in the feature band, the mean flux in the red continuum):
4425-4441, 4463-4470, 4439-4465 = 0.06 mag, 0.81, 0.828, 0.929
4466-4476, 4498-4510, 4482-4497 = 0.08 mag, 0.973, 0.995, 1.15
